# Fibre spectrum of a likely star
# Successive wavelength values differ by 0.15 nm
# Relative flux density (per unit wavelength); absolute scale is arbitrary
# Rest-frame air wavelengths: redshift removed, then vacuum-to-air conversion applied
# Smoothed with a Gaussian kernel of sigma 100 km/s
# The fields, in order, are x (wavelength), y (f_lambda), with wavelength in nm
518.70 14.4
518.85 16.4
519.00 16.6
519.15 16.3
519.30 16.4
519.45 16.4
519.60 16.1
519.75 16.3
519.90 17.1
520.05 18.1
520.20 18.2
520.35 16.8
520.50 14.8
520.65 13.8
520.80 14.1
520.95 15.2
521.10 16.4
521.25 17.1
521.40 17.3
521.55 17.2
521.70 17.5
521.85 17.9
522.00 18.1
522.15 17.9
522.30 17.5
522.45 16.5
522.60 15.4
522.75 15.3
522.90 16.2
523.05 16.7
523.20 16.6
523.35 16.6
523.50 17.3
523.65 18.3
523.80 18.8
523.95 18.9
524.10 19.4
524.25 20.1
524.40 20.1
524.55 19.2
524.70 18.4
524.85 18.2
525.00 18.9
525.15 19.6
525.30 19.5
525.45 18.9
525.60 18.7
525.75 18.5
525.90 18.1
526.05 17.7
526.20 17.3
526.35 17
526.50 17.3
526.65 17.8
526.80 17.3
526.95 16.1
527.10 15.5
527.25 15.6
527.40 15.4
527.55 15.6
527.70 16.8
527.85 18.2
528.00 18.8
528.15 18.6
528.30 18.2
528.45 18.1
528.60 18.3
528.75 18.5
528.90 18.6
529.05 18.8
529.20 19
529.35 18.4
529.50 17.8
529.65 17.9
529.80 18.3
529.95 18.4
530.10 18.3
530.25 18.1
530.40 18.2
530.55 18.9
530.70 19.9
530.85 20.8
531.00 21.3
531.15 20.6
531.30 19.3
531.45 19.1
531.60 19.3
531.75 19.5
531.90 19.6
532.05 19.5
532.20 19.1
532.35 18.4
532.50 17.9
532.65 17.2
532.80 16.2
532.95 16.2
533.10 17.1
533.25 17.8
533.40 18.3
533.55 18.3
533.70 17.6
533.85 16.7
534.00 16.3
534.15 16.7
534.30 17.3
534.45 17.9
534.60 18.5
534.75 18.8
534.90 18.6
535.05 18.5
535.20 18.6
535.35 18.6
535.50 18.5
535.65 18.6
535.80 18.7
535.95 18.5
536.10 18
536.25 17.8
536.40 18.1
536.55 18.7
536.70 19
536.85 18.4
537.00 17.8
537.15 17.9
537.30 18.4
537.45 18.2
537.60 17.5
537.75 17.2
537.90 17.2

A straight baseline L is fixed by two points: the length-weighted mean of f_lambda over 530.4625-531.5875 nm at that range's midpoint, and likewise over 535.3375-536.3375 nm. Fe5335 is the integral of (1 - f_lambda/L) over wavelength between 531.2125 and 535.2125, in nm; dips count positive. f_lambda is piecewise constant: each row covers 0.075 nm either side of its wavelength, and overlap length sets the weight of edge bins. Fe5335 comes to 0.24 nm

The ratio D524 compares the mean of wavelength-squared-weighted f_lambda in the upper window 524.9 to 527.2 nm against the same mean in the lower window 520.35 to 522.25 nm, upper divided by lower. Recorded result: 1.1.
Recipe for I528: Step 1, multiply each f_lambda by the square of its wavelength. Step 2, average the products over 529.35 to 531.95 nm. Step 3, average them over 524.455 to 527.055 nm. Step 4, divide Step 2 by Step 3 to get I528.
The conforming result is 1.07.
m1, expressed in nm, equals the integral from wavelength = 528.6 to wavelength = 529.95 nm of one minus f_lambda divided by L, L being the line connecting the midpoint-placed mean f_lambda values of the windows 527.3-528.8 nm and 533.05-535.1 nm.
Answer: -0.06 nm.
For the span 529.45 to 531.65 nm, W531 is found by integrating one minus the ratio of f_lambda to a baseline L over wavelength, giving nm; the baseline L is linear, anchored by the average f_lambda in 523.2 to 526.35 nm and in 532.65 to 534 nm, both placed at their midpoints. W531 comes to -0.181 nm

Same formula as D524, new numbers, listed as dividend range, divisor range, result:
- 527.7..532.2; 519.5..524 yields 1.16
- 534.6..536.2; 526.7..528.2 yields 1.14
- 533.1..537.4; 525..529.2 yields 1.05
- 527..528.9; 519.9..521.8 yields 1.08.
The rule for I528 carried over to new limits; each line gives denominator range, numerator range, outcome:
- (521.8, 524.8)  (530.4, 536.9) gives 1.08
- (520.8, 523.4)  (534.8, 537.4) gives 1.16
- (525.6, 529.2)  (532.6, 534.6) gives 1.01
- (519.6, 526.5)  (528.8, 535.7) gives 1.09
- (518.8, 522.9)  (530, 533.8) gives 1.18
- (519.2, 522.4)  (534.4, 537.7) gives 1.17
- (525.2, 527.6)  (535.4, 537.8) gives 1.09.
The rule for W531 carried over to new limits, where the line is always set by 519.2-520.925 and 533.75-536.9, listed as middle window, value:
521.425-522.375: -0.073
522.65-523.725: -0.008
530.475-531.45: -0.138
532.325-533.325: 0.034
